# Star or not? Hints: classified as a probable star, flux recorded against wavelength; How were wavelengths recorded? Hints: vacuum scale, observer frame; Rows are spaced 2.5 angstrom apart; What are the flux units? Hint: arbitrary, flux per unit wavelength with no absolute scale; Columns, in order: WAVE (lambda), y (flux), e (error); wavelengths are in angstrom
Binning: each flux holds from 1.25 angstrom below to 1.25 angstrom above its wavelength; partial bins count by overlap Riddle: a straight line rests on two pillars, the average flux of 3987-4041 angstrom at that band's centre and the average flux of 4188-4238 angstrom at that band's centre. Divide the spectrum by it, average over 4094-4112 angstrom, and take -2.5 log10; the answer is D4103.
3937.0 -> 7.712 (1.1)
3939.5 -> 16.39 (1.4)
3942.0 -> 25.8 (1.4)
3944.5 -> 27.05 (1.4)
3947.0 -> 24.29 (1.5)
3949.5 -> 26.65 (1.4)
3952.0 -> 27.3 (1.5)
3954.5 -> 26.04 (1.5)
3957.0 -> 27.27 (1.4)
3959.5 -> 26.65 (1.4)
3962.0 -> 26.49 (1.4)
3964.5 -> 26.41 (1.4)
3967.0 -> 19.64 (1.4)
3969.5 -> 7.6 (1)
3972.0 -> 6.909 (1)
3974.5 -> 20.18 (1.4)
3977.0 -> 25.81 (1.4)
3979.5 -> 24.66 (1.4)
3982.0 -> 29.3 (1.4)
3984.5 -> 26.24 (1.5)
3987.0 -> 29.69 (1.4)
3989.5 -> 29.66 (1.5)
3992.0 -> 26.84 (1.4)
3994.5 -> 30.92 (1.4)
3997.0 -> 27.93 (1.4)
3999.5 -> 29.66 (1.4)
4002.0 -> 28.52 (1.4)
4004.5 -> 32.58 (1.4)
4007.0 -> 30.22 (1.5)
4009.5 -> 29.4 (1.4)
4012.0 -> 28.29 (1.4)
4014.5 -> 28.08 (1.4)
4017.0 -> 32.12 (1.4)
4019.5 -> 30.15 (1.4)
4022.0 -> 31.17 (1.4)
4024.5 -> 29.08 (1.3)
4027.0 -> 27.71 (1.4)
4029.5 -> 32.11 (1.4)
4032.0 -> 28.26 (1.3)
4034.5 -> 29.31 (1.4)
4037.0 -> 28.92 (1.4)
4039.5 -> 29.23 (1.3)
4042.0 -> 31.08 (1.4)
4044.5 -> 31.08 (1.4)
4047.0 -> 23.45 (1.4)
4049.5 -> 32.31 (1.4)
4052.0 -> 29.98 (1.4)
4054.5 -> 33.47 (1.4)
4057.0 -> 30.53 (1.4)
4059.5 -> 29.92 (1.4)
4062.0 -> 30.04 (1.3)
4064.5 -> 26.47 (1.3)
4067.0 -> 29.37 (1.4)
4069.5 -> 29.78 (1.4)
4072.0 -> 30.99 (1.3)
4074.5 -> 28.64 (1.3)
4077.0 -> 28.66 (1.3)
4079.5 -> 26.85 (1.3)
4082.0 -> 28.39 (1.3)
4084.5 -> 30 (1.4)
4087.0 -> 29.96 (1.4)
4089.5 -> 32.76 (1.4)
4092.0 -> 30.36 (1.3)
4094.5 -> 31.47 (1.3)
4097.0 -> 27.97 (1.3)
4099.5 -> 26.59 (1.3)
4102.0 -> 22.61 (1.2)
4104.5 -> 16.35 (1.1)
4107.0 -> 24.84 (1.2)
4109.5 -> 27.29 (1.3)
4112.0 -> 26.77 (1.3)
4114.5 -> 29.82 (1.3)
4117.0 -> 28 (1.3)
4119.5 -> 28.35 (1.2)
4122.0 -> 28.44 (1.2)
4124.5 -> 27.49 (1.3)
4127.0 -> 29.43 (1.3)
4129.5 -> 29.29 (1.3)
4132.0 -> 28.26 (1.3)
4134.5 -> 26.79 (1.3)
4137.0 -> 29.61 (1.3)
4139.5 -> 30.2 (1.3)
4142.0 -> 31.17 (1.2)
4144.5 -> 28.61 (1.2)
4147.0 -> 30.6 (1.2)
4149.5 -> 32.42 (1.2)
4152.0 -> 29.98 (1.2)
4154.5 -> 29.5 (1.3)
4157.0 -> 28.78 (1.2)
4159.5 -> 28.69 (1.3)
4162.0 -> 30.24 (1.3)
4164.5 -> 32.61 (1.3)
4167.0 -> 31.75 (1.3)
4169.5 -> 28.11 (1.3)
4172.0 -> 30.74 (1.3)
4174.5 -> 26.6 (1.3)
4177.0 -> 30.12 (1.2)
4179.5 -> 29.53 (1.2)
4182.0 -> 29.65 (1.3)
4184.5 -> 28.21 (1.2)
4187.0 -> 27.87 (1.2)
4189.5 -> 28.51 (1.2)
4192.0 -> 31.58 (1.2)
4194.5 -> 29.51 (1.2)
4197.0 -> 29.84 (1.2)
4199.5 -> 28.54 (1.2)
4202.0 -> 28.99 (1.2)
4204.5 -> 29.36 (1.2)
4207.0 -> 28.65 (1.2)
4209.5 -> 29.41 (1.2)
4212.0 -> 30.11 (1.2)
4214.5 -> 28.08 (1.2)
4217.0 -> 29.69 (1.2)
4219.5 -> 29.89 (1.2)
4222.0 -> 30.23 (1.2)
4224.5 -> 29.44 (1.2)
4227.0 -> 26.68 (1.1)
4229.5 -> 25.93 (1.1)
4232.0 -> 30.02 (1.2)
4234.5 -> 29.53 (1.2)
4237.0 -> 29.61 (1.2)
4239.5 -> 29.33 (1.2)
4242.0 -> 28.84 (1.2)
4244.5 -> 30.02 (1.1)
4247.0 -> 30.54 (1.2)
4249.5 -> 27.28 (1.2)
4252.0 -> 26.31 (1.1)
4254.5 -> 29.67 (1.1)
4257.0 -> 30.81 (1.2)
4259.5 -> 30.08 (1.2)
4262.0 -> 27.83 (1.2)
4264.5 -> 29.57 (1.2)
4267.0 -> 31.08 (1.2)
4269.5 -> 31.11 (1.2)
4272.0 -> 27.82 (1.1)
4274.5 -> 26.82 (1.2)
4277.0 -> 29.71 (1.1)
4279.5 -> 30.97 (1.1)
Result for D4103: 0.17 mag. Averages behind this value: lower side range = 29.5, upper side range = 29.2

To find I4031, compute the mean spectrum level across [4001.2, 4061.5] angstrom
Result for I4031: 29.9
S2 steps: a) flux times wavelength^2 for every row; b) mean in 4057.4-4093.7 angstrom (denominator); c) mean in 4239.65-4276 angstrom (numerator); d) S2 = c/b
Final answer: 1.1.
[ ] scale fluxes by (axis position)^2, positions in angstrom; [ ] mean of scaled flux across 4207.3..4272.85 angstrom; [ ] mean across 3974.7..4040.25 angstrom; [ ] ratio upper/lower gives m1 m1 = 1.13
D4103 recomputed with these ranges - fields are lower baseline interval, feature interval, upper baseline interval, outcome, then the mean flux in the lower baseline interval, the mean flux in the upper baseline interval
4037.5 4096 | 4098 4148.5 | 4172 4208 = 0.073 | 29.8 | 29.1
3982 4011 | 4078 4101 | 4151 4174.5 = 0.011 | 29.2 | 29.9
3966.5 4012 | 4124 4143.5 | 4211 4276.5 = -0.059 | 25.5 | 29.1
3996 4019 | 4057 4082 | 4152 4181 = 0.025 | 29.7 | 29.7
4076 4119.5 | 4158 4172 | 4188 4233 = -0.066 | 27.6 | 29.1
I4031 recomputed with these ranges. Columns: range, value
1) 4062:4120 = 28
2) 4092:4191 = 28.6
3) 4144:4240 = 29.4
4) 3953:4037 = 26.8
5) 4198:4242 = 29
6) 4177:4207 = 29.2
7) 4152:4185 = 29.6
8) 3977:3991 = 27.7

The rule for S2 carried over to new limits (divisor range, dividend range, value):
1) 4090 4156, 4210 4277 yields 1.09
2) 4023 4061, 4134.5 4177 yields 1.06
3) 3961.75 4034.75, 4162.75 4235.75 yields 1.20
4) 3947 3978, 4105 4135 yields 1.34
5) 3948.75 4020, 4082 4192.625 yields 1.18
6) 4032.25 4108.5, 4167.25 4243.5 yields 1.08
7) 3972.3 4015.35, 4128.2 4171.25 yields 1.16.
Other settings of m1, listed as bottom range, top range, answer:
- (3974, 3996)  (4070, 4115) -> 1.07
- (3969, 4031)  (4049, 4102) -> 1.12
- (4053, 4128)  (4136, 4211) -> 1.09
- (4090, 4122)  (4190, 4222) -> 1.15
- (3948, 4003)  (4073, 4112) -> 1.17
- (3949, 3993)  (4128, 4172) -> 1.36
